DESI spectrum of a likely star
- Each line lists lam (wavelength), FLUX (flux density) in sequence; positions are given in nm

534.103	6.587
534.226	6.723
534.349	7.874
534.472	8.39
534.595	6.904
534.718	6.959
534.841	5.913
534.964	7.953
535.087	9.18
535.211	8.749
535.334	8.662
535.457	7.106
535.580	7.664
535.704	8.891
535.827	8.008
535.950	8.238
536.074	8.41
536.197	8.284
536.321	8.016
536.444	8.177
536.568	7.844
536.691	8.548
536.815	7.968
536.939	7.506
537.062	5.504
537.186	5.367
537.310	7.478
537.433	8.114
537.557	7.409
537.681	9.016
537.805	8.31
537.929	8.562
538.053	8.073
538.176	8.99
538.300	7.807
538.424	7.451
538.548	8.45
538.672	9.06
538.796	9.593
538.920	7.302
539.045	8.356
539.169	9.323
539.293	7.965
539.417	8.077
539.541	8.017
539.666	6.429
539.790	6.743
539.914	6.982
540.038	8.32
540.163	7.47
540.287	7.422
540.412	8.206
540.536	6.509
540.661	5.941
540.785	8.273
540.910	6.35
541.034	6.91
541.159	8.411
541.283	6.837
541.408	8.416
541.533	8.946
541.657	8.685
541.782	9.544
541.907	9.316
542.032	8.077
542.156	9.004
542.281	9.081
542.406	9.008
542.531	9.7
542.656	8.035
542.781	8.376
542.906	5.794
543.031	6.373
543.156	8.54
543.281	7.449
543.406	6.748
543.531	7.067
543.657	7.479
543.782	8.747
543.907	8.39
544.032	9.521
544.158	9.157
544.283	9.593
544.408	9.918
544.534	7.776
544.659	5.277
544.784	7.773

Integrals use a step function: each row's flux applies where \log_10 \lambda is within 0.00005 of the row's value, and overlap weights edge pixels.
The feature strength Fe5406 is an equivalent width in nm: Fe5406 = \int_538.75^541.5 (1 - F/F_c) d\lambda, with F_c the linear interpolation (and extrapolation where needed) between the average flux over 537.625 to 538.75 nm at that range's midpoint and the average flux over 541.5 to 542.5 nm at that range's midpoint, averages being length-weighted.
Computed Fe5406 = 0.34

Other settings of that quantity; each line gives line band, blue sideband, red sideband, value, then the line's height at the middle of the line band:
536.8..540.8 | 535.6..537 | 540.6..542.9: 0.21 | 8.18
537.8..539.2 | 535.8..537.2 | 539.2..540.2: -0.15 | 7.62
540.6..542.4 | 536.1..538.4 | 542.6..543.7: -0.17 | 7.46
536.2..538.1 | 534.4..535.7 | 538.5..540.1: 0.04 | 7.92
